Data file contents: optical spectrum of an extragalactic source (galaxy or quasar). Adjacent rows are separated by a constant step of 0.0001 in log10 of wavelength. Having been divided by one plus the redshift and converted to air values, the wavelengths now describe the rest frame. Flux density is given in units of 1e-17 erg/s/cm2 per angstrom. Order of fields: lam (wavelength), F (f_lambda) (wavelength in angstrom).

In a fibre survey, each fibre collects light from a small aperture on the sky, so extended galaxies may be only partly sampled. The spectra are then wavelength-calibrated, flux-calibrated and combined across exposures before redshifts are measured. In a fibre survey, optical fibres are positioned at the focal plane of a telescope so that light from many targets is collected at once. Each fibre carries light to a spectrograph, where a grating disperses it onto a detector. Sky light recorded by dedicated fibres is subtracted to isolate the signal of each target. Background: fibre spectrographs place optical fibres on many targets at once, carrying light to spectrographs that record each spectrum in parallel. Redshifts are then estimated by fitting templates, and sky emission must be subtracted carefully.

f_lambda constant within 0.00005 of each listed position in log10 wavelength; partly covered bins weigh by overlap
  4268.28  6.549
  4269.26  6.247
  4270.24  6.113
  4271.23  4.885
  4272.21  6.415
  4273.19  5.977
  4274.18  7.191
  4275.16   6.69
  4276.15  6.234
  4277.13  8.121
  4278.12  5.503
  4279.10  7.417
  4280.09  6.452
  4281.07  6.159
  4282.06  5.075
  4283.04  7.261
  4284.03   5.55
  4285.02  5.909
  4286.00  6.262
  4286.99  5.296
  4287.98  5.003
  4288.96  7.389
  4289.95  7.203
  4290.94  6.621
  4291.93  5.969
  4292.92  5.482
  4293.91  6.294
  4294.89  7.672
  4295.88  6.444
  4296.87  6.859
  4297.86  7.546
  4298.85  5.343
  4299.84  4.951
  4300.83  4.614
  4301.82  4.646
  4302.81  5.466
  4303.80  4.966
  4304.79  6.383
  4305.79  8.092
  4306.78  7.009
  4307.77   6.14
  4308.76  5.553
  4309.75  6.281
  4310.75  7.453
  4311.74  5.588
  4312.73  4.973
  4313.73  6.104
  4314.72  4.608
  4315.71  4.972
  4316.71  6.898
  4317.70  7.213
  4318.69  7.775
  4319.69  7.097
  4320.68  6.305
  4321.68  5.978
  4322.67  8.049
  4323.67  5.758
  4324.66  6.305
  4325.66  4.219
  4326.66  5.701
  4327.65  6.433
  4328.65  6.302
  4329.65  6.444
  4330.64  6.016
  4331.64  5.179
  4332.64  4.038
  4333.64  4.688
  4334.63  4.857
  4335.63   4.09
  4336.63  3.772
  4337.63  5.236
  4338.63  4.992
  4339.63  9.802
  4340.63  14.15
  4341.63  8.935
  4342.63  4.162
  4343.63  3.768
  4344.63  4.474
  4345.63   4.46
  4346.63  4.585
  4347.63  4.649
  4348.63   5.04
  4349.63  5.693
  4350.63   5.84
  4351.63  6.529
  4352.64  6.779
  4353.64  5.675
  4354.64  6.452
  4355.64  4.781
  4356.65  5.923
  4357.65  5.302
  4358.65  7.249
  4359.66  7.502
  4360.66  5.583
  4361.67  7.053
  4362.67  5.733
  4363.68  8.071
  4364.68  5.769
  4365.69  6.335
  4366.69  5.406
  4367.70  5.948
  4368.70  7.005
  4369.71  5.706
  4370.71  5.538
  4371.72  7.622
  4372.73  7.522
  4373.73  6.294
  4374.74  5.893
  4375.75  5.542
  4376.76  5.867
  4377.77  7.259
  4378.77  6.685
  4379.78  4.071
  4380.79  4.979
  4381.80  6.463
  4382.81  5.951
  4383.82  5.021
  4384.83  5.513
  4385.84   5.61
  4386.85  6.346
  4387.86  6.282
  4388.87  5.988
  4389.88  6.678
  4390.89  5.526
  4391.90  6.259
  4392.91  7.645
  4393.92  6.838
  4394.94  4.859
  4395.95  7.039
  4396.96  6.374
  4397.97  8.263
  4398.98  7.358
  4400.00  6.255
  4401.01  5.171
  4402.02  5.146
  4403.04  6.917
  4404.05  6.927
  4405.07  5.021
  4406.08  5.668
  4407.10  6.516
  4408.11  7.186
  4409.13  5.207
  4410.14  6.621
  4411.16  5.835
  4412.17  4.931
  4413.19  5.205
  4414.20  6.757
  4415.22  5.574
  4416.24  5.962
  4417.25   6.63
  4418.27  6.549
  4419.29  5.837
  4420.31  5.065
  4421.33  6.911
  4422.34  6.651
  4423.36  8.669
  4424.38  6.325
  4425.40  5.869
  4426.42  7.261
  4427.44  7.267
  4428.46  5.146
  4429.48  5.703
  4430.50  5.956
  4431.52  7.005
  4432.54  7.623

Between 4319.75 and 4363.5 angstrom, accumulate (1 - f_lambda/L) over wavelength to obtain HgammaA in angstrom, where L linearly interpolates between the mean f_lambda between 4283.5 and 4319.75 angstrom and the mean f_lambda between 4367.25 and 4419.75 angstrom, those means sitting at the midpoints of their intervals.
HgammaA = 1.4 angstrom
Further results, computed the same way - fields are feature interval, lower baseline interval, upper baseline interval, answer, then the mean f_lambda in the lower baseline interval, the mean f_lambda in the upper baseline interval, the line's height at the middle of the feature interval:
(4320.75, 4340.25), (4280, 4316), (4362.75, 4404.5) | 1.2 angstrom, 6.05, 6.24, 6.12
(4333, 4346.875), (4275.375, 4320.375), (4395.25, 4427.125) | 0.9 angstrom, 6.22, 6.31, 6.25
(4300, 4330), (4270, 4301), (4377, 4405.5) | 0.7 angstrom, 6.26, 6.16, 6.24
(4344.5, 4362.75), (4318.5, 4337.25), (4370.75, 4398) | 0.5 angstrom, 5.7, 6.19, 5.92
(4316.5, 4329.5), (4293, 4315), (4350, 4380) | -0.7 angstrom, 6.05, 6.25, 6.11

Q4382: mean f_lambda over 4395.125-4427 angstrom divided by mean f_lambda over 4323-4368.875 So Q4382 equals 1.1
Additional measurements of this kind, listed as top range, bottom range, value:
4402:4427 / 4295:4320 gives 1.02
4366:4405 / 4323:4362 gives 1.06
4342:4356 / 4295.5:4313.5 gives 0.87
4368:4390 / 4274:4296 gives 0.95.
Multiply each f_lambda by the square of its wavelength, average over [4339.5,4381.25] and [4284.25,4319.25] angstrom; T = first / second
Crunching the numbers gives 1.0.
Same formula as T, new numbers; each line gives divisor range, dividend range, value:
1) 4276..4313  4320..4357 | 0.96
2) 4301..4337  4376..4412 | 1.08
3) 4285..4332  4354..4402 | 1.04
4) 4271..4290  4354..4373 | 1.04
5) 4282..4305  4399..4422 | 1.06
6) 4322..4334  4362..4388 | 1.08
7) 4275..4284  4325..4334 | 0.86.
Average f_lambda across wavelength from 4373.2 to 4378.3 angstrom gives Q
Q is 6.19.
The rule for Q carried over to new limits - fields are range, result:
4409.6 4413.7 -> 5.66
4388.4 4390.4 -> 6.34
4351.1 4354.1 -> 6.32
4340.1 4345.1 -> 7.13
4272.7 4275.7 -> 6.6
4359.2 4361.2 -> 6.52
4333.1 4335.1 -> 4.77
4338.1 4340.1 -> 7.32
